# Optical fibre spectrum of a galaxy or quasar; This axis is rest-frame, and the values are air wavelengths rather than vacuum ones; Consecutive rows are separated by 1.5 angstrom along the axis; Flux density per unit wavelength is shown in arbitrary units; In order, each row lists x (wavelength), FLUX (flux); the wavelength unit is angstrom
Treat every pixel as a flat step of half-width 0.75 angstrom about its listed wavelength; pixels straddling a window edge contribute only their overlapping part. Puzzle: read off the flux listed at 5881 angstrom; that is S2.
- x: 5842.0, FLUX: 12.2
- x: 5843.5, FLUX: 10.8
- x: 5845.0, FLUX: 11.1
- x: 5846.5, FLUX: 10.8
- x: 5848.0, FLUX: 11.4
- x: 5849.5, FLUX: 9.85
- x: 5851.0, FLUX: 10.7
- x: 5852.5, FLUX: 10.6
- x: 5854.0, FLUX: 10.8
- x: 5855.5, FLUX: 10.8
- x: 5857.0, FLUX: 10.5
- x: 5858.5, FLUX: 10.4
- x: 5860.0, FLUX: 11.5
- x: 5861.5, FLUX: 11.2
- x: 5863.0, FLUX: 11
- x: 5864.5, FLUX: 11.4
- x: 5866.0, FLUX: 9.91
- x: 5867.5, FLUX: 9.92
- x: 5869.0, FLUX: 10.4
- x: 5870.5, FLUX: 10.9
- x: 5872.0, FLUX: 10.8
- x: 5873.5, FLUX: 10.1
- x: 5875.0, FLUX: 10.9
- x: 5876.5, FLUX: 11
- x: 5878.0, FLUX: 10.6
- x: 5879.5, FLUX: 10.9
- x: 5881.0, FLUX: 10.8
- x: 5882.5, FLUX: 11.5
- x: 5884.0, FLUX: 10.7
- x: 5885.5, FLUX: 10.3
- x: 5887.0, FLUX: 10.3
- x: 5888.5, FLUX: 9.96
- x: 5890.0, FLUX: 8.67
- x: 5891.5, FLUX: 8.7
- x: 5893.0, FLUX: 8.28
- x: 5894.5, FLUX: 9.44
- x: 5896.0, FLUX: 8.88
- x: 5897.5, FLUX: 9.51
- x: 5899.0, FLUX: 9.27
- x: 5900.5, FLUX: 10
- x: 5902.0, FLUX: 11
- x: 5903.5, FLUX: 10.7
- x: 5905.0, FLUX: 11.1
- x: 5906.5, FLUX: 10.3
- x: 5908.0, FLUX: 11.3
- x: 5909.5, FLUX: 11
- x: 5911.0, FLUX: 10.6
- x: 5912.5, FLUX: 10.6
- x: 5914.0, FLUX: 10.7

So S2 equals 10.8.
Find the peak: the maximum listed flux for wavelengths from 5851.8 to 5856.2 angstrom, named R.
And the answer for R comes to 10.8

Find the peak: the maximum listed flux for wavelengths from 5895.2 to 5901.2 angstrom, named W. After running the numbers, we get 10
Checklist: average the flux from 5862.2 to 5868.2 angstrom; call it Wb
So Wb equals 10.6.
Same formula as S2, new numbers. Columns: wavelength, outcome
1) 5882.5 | 11.5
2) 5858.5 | 10.4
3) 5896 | 8.88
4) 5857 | 10.5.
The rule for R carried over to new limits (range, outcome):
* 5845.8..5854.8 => 11.4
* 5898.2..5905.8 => 11.1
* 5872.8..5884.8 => 11.5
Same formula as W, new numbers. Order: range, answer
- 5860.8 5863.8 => 11.2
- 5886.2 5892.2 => 10.3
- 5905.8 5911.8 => 11.3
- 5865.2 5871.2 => 10.9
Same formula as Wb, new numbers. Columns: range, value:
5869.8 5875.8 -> 10.7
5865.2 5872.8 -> 10.4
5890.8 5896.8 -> 8.83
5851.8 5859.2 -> 10.6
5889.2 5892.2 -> 8.71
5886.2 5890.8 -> 9.64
